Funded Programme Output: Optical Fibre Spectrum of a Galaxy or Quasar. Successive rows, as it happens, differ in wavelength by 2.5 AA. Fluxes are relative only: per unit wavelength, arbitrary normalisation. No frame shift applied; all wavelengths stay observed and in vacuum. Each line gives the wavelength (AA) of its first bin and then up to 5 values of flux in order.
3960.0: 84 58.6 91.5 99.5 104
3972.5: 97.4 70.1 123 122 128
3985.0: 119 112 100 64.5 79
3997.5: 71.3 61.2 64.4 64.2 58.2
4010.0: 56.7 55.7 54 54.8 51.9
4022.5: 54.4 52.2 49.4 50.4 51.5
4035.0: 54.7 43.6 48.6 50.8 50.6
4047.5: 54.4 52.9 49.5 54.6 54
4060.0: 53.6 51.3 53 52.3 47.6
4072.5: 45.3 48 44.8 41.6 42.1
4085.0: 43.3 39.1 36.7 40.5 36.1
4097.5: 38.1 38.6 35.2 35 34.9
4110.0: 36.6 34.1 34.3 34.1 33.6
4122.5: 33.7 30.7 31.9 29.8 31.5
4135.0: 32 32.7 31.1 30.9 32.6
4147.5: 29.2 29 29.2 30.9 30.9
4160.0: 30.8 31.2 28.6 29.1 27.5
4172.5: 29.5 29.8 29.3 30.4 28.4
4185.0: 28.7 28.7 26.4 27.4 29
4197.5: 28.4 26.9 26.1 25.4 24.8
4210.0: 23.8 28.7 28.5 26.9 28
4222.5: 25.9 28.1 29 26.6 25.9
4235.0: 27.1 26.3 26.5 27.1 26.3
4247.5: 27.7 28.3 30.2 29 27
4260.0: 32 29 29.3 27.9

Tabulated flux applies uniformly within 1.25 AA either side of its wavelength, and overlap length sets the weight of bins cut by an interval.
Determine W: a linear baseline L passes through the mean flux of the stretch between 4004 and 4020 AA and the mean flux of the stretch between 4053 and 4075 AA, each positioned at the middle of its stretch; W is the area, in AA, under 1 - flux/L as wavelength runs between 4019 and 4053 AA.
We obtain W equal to 1.9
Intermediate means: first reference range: 56.7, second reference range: 51.2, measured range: 51.1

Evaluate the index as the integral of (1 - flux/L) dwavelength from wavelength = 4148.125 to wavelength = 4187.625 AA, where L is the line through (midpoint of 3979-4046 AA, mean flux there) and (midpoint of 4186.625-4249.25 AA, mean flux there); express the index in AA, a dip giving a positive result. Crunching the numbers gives 7.8 AA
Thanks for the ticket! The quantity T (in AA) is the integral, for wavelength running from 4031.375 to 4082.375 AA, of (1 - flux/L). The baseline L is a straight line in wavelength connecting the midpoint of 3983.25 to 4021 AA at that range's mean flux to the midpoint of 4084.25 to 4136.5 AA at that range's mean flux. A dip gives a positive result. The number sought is 3.0 AA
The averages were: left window 72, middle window 50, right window 35.1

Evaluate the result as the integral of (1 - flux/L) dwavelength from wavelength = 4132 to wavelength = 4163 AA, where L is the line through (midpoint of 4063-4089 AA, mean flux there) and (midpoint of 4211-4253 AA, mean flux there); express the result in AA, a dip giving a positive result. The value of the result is 5.3 AA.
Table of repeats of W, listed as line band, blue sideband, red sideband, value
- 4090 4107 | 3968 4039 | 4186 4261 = 5.30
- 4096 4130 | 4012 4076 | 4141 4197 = 4.16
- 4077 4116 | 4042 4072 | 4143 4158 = 4.31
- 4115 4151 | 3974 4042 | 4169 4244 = 9.71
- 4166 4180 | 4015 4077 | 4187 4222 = 1.16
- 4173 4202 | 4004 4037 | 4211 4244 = 3.56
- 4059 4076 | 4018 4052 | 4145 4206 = -1.50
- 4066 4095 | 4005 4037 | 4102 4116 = -1.62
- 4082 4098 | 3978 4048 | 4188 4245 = 3.98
